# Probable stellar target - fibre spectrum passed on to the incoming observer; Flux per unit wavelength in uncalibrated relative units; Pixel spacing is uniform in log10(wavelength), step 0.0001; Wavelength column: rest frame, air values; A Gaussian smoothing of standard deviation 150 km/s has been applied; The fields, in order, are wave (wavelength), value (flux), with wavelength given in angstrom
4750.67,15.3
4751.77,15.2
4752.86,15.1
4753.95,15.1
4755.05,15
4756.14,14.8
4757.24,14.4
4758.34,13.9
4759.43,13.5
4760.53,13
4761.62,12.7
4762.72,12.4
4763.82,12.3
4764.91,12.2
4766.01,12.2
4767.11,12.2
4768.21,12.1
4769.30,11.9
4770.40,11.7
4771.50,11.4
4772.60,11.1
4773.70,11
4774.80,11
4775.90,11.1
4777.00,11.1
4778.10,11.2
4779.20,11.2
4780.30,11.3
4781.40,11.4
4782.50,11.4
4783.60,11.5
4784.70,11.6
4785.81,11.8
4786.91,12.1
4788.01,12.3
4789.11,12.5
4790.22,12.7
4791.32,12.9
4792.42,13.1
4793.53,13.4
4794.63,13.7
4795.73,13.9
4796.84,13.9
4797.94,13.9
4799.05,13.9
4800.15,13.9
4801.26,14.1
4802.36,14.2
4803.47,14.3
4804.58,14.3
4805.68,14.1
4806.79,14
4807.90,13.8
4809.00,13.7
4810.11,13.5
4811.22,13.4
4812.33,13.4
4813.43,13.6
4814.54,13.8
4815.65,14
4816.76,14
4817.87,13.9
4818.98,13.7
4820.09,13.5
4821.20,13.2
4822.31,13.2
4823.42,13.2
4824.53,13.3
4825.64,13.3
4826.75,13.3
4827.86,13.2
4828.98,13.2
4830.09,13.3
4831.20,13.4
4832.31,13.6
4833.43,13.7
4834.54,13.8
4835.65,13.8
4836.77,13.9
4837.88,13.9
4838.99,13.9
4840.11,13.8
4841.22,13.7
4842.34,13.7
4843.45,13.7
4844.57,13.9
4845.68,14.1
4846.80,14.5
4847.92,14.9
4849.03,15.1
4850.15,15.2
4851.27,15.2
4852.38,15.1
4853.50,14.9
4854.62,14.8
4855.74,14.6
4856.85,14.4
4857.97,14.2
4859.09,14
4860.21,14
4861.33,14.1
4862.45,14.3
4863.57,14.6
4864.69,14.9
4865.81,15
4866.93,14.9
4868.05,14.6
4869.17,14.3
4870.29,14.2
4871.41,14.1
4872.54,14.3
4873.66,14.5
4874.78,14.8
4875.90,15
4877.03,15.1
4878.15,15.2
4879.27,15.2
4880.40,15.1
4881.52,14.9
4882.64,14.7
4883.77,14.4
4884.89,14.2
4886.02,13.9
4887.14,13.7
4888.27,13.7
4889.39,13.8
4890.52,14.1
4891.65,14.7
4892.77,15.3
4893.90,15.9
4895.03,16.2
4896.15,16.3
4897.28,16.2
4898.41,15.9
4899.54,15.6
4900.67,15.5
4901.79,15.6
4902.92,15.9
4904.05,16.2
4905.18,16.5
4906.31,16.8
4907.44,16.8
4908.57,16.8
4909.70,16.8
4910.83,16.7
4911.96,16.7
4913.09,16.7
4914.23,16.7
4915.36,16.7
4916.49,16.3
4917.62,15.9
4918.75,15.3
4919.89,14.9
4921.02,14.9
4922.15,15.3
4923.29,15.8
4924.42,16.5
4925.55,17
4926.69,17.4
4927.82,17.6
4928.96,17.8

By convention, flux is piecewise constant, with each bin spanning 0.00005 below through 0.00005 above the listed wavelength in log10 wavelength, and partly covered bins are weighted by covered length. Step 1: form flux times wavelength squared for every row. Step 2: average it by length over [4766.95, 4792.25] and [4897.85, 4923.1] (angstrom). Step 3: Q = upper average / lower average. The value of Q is 1.45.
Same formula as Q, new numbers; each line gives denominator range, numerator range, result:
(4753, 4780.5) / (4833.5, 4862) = 1.19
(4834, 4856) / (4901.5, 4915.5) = 1.19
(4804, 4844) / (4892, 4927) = 1.23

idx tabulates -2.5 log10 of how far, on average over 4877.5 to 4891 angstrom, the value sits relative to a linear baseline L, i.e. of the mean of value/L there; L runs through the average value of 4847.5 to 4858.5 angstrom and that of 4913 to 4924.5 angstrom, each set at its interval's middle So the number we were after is 0.07 mag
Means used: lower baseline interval 14.9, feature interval 14.4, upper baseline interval 15.8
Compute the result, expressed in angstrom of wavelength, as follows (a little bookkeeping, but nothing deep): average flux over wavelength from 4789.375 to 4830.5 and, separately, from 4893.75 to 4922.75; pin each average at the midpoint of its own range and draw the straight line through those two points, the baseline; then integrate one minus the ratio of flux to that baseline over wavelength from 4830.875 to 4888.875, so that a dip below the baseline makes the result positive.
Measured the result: 1.94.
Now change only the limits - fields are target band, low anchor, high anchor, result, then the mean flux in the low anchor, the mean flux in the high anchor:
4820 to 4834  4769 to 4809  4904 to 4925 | 0.37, 12.6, 16.2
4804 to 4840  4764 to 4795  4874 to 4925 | -1.23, 11.9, 15.5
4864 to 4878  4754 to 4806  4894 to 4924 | 0.41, 12.7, 16.1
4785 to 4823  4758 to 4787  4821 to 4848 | -2.23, 11.8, 13.6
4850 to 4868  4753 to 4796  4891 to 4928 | 0.16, 12.4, 16.1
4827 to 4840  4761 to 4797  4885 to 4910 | 0.04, 12.1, 15.5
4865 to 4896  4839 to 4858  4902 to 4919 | 1.60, 14.4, 16.5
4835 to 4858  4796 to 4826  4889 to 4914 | 0.43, 13.7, 16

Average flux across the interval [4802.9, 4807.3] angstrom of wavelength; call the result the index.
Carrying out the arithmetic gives 14.2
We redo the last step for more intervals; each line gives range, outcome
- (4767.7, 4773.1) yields 11.6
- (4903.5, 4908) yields 16.6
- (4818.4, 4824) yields 13.4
